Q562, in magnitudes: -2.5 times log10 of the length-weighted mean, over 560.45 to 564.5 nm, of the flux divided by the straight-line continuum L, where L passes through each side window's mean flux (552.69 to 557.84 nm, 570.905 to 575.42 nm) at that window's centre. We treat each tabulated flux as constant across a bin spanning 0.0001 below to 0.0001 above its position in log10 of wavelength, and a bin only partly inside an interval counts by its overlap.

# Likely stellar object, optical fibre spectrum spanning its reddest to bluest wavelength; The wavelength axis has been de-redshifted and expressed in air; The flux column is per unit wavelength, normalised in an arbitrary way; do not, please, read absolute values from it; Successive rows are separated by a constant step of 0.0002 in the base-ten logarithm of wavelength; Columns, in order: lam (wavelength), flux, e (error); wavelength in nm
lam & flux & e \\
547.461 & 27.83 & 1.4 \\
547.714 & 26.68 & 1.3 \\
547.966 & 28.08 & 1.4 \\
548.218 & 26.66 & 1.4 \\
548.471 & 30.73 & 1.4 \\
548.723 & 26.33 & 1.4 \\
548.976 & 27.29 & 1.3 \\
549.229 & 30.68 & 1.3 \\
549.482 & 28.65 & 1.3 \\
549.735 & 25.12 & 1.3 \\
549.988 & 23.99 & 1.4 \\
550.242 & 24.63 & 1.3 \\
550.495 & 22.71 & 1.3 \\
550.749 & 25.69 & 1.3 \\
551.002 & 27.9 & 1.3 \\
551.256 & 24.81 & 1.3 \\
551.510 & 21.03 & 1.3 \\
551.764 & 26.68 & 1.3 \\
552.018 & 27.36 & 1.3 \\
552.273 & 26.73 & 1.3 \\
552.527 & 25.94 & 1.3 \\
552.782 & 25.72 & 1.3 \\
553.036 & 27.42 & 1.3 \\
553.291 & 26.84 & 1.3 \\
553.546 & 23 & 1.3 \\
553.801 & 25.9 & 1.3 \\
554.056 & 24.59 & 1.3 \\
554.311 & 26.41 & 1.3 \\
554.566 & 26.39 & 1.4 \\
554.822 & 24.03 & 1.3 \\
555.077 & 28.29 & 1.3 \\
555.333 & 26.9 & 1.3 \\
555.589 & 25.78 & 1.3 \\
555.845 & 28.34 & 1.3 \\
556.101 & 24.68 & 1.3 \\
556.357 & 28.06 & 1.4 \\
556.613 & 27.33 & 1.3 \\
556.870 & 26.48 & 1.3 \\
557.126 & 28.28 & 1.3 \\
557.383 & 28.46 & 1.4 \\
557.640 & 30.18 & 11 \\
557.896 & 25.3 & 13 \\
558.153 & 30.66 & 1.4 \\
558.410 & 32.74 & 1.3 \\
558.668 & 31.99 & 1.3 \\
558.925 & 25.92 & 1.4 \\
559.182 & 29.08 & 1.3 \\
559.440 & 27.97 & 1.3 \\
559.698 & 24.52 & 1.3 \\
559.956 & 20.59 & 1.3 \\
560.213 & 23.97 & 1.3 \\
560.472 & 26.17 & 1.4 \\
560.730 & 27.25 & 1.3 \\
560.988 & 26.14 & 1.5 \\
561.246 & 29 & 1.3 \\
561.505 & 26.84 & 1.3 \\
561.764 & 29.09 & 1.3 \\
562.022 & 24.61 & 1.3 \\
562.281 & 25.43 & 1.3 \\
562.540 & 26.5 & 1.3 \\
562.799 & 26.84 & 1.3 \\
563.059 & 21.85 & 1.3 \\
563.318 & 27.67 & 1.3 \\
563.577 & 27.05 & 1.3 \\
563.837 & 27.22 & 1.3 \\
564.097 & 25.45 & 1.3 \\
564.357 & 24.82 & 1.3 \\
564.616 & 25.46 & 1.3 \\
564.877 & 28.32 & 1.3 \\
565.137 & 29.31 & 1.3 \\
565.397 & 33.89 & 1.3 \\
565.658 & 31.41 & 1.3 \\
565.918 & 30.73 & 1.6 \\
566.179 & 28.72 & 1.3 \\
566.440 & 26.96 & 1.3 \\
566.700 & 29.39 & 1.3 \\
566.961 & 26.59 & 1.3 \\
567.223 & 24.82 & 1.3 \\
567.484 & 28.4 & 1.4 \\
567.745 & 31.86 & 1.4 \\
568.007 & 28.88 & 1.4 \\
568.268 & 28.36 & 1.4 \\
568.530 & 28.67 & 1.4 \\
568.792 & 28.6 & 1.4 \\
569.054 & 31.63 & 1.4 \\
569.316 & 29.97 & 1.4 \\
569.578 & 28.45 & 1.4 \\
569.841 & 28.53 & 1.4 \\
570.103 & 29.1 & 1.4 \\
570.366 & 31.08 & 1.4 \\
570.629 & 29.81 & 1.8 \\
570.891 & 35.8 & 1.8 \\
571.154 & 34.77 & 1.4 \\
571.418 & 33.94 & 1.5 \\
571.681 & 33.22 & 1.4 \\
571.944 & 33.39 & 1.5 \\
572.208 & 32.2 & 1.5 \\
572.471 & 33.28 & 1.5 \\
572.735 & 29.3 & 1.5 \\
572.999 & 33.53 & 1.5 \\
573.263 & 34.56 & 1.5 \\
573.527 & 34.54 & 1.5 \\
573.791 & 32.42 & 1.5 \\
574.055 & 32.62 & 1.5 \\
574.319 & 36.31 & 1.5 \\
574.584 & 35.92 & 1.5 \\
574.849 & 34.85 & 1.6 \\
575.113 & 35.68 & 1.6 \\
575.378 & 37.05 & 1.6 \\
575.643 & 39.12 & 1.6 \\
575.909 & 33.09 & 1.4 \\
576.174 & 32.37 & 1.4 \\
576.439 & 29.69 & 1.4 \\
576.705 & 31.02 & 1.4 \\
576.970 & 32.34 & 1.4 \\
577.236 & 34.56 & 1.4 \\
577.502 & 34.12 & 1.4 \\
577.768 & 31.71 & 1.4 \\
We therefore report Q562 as 0.124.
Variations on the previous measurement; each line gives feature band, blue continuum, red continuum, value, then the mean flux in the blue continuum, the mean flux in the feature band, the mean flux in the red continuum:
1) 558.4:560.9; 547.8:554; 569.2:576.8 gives 0.08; 26.2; 26.7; 33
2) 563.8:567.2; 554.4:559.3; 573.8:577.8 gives 0.09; 27.8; 28.2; 34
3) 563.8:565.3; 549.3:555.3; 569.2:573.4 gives 0.11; 25.7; 26.9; 31.9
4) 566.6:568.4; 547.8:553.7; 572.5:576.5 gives 0.13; 26.3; 28.3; 34.1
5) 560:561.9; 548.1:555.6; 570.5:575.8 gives 0.11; 26.1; 26.6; 34.1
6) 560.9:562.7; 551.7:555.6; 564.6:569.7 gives 0.04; 26.1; 26.8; 29.1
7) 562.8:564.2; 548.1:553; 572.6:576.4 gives 0.18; 26.3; 25.9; 34.3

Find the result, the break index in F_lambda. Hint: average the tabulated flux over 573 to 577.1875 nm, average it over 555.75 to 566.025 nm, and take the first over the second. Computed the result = 1.2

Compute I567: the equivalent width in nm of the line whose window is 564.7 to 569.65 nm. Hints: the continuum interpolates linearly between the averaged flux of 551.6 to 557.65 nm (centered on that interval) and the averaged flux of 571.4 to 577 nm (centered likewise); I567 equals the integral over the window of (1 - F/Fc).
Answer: 0.31 nm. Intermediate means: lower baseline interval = 26.6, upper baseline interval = 33.7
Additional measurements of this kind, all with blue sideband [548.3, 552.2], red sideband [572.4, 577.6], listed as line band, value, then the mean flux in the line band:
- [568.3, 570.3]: 0.17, 29.3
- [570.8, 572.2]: -0.05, 34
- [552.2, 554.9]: 0.15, 25.7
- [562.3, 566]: 0.37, 27.5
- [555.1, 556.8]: 0.06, 26.9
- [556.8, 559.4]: -0.03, 28.9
